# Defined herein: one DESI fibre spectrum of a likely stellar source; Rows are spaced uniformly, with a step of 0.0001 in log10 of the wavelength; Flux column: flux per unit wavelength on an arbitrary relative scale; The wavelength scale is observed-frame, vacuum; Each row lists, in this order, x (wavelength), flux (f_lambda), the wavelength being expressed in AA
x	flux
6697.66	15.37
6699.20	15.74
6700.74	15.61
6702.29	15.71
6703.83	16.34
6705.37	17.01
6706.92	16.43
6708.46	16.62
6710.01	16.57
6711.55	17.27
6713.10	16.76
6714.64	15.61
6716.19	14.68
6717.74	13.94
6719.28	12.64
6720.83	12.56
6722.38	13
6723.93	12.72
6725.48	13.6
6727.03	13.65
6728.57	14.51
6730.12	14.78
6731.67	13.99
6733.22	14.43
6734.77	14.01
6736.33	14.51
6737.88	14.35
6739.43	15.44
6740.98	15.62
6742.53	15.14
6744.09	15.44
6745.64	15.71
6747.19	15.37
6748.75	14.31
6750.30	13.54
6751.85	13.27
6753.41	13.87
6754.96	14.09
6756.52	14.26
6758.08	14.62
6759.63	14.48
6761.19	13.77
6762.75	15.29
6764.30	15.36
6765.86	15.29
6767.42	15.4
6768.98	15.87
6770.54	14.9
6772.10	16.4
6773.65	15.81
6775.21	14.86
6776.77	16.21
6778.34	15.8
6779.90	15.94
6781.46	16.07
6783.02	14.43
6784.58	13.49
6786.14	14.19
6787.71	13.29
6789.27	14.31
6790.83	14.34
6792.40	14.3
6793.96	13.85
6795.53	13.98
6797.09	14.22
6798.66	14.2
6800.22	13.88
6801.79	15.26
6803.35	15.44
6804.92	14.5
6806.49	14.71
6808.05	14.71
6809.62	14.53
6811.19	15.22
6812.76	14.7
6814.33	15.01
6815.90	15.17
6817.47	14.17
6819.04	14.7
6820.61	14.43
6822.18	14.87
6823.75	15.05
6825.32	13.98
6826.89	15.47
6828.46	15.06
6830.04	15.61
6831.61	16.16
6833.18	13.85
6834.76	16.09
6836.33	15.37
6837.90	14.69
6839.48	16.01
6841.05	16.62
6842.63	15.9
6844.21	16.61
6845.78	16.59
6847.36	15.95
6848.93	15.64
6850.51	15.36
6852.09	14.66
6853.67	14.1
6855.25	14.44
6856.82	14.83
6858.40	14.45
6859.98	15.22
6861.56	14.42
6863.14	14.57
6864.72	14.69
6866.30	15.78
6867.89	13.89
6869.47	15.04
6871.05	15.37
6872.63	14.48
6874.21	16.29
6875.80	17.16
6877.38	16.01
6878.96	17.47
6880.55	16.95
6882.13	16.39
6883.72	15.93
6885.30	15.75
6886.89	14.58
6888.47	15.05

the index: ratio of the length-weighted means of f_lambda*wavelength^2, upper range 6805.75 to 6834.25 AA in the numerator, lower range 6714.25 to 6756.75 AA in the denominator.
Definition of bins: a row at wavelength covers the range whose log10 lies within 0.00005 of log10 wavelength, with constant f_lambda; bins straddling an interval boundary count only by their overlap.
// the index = 1.1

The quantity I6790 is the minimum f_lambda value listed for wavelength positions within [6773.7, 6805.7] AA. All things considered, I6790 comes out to 13.29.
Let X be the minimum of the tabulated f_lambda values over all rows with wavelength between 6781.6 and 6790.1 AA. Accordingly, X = 13.29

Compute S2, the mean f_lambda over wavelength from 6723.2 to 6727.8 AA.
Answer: 13.3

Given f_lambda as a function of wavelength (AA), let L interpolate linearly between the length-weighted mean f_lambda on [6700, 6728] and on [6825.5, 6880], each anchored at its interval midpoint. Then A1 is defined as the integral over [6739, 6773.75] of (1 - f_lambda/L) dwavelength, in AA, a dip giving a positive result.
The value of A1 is 0.6 AA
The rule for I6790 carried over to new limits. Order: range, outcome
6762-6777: 14.86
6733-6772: 13.27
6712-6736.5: 12.56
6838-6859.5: 14.1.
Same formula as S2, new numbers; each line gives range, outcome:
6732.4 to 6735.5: 14.2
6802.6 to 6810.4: 14.8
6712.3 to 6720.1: 14.7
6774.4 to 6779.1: 15.6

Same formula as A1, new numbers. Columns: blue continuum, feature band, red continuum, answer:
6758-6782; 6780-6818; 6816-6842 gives 1.85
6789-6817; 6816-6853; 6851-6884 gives -0.96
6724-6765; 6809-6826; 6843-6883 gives 0.41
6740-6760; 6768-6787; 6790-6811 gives -1.03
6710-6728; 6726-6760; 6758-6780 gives 0.69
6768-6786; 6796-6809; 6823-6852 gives 0.72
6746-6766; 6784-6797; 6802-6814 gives 0.64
